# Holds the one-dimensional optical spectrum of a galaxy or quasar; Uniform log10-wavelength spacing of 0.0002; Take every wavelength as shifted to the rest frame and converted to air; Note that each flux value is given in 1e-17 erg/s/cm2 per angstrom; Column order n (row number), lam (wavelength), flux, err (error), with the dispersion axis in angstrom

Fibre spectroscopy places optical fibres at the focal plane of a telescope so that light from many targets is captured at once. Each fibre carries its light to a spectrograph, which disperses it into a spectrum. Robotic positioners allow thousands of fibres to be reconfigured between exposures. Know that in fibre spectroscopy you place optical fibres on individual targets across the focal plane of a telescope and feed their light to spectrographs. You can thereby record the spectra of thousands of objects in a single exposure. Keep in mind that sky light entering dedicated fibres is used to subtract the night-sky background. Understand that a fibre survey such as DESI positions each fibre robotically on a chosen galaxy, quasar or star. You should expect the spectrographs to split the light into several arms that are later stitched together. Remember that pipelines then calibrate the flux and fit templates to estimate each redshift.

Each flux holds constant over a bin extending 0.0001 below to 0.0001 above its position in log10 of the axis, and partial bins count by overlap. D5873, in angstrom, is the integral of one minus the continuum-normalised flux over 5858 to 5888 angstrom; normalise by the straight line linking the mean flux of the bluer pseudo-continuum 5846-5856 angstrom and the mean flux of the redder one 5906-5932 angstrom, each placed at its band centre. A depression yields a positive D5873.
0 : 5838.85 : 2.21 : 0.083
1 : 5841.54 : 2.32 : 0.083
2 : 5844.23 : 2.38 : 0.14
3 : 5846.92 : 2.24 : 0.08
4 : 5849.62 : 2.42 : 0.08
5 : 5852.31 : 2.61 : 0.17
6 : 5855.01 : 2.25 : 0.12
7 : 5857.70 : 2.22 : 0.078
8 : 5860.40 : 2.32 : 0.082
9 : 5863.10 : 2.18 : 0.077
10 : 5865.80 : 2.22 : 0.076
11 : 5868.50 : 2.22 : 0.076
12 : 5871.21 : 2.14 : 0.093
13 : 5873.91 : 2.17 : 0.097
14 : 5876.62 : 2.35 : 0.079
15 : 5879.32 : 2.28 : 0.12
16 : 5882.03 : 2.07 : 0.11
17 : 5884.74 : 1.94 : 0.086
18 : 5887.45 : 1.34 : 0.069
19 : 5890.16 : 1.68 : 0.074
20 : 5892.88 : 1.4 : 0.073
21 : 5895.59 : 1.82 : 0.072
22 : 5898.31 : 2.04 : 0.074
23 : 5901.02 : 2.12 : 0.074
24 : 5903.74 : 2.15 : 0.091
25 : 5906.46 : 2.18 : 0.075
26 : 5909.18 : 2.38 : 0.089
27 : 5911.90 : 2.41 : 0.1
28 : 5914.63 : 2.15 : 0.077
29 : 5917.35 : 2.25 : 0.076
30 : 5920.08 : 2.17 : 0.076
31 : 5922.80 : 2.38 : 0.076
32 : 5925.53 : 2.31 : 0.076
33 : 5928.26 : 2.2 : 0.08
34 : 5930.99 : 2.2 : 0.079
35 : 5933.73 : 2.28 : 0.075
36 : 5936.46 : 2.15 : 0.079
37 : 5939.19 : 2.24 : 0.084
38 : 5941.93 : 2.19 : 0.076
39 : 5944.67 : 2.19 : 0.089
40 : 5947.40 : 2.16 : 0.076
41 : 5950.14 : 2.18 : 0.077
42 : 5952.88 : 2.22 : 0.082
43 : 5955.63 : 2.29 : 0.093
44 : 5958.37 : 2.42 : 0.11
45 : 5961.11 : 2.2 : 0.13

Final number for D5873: 2.74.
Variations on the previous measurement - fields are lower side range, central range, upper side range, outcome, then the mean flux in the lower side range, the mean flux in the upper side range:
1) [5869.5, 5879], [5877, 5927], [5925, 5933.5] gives 3.68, 2.23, 2.23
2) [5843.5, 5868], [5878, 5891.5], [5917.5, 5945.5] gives 2.49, 2.31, 2.23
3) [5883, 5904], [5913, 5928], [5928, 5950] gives -1.57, 1.8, 2.2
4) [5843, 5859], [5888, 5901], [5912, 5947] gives 3.04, 2.35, 2.23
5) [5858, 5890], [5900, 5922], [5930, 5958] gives -0.71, 2.1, 2.22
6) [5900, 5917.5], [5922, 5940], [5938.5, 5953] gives -0.31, 2.24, 2.19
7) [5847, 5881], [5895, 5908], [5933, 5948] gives 0.93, 2.28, 2.2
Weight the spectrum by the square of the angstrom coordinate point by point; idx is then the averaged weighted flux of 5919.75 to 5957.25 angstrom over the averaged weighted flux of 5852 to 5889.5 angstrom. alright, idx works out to 1.1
